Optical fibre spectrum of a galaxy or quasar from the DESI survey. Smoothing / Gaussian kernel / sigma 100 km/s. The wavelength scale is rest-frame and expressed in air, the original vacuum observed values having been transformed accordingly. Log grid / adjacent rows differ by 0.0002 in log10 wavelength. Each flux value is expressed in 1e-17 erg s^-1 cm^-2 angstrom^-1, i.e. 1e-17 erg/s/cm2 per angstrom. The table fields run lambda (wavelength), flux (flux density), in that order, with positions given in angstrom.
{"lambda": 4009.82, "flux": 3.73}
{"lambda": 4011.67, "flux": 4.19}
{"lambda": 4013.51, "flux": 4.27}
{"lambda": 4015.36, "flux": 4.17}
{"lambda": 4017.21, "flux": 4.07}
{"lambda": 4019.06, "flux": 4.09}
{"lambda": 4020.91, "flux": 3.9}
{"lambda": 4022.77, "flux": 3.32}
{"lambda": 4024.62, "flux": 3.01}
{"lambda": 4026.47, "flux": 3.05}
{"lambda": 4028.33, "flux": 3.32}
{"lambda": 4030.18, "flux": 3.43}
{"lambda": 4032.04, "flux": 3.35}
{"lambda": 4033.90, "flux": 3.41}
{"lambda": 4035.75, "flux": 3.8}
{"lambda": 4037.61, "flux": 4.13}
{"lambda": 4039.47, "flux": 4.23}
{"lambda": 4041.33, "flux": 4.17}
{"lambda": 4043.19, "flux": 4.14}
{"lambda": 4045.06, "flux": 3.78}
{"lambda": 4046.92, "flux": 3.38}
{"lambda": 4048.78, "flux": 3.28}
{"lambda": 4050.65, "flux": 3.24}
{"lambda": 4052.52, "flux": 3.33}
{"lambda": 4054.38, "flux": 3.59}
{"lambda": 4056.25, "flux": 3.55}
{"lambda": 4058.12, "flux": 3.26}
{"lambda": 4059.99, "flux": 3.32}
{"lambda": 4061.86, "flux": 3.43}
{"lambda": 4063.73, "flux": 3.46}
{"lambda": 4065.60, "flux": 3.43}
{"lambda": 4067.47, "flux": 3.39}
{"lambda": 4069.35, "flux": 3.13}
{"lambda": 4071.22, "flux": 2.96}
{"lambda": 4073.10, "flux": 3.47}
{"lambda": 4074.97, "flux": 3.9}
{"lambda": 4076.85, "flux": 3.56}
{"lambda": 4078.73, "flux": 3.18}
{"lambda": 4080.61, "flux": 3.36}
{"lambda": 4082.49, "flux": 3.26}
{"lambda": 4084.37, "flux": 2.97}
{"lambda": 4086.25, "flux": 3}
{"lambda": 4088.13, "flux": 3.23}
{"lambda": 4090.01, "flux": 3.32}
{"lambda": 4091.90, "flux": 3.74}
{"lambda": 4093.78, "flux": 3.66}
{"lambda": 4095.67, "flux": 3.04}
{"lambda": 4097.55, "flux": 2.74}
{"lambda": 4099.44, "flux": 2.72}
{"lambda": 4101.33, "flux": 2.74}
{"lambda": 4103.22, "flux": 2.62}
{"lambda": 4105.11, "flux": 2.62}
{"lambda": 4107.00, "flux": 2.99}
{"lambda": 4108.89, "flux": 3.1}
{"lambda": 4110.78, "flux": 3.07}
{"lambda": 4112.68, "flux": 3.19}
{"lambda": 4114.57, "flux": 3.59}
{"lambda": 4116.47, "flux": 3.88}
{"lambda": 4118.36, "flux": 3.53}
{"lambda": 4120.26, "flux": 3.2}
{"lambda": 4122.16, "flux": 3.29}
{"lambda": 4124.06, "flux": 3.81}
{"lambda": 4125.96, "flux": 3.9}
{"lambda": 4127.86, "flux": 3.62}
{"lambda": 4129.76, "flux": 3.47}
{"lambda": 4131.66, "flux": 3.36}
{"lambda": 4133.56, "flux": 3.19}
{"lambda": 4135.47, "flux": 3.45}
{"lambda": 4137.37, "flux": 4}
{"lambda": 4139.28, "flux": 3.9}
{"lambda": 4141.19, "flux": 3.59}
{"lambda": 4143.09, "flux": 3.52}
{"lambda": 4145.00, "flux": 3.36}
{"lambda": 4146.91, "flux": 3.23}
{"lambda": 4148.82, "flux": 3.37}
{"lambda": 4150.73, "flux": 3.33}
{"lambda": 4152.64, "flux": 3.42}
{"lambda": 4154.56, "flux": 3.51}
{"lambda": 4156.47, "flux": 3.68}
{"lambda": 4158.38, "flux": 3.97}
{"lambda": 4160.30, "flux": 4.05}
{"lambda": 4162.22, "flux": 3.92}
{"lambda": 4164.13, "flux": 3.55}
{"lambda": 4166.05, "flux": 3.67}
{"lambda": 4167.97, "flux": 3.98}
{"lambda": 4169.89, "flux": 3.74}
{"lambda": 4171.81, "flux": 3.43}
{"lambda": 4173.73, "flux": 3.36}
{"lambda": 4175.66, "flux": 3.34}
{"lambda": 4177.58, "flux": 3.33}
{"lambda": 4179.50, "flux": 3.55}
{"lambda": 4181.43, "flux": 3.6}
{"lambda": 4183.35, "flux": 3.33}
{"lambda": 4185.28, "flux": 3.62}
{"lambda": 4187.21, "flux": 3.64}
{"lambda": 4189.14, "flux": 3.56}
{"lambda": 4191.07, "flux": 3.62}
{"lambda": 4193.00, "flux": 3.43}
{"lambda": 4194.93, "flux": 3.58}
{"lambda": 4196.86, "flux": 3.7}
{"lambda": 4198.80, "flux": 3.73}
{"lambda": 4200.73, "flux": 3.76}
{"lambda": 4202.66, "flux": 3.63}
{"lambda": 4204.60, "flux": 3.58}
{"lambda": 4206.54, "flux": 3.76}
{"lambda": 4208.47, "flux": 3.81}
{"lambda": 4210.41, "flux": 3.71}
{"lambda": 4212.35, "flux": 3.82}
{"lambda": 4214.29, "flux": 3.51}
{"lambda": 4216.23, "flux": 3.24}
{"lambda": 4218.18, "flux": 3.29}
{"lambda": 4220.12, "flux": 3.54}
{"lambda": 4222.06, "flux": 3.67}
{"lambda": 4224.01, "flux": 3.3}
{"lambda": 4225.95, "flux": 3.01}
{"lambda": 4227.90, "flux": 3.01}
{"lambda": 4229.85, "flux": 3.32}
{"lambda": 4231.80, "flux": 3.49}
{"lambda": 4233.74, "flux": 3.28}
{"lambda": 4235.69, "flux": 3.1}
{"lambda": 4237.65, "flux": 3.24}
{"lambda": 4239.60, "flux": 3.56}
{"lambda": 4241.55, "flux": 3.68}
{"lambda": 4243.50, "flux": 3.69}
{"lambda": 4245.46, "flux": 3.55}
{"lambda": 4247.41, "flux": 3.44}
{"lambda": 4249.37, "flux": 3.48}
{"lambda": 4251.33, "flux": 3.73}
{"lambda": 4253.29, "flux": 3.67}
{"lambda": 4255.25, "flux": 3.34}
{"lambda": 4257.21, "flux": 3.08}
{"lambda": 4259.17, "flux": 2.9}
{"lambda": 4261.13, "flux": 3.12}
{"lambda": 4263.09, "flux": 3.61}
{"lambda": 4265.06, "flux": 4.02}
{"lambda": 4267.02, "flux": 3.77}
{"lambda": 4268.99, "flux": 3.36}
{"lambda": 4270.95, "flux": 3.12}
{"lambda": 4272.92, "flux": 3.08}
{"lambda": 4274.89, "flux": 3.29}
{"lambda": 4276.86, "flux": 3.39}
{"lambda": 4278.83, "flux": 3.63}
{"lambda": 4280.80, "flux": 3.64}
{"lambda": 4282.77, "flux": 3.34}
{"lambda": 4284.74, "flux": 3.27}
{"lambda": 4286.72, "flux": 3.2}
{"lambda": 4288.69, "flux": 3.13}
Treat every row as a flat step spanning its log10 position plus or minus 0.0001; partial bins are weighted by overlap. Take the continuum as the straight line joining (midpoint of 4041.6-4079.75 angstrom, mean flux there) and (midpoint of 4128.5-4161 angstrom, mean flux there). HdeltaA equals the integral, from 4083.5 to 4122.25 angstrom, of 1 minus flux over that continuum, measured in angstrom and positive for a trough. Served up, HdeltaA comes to 3.9 angstrom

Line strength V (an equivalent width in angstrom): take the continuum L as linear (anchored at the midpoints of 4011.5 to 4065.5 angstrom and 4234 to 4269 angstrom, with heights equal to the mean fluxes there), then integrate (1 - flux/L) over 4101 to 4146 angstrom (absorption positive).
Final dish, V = 2.3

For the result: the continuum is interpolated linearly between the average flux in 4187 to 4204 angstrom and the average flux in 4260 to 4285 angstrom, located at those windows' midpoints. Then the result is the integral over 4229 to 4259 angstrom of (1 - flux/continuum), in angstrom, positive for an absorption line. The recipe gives 0.7 angstrom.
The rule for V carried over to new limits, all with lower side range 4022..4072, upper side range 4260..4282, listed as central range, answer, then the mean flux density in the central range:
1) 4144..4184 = -1.1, 3.56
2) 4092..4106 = 2.2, 2.93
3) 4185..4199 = -0.6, 3.6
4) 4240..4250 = -0.3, 3.57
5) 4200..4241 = 0.0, 3.46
